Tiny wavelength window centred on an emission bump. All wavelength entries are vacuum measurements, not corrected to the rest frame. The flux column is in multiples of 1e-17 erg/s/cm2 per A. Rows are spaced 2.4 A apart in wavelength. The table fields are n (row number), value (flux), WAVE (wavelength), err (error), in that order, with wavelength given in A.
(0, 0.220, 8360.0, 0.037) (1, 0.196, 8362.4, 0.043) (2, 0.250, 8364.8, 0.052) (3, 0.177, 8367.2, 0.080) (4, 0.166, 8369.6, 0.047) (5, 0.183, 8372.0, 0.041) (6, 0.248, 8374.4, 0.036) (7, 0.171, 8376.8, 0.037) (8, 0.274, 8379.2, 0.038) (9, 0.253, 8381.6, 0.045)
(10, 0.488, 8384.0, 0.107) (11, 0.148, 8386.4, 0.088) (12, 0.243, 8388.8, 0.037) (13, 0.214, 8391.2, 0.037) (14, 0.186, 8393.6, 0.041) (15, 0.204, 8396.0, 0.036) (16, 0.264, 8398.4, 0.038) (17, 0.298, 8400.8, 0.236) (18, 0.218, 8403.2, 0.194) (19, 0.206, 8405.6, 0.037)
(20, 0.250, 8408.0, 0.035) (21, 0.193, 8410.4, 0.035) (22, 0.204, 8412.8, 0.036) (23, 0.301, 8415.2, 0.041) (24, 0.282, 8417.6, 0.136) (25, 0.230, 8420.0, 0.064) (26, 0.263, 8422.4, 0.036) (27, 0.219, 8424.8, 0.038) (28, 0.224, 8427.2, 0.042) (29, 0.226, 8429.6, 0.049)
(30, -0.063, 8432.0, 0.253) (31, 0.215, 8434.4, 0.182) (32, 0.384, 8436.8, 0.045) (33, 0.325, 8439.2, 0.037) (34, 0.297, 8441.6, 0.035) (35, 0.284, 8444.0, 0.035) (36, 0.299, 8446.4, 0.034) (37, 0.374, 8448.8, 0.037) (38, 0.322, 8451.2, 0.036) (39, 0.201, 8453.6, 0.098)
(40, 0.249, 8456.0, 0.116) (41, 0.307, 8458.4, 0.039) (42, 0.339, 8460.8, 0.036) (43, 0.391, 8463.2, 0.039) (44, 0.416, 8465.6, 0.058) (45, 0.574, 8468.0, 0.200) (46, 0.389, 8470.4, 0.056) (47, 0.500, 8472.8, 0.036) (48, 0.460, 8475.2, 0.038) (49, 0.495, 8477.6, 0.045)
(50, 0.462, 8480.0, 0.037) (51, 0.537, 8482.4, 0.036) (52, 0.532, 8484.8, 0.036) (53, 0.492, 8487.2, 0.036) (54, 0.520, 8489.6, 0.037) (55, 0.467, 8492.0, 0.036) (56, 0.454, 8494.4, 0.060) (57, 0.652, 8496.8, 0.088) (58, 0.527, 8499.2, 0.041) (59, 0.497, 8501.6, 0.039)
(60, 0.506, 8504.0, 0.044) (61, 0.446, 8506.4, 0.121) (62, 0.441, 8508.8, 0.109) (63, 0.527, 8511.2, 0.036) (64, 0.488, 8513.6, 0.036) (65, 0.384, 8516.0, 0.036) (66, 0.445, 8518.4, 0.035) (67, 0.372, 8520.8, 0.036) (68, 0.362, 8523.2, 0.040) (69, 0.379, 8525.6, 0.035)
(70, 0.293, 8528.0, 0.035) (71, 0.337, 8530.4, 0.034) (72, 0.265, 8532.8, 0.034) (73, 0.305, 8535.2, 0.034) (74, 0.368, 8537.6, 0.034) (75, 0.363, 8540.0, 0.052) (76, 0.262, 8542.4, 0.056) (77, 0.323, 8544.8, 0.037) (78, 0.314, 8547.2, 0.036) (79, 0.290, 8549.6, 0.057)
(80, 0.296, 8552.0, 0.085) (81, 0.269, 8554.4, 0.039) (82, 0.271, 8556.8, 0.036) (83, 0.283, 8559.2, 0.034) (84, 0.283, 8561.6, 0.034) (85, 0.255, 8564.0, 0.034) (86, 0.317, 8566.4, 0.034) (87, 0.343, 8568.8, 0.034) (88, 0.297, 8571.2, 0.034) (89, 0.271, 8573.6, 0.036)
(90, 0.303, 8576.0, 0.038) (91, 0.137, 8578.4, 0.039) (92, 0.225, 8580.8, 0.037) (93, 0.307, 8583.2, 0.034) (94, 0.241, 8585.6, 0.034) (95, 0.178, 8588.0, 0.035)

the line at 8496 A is Mg II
